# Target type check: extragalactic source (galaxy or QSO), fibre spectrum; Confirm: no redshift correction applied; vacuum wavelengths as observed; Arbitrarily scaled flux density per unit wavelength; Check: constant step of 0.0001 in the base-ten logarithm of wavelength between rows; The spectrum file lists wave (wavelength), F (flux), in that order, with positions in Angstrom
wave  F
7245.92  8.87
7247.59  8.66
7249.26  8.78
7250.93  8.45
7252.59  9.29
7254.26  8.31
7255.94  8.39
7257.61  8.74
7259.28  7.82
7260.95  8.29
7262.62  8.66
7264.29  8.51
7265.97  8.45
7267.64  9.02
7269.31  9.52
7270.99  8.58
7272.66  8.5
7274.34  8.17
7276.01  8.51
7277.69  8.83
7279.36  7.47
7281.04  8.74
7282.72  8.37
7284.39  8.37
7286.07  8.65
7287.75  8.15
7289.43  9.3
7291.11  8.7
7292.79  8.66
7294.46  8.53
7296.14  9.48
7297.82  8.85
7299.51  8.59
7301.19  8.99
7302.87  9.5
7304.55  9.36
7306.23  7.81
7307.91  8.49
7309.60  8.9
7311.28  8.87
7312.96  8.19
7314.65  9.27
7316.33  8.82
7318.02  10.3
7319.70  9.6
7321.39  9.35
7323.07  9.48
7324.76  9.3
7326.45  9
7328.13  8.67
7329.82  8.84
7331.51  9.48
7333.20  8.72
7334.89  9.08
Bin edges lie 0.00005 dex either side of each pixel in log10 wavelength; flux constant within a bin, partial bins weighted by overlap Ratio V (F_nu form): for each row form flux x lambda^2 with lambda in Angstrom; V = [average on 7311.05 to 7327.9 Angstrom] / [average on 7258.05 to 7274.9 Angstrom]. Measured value 1.1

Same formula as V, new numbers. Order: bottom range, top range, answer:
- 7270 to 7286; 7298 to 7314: 1.05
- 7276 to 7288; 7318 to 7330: 1.12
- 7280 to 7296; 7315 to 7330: 1.09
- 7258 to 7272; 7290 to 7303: 1.04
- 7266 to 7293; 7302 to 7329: 1.07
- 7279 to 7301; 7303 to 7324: 1.06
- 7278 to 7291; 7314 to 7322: 1.13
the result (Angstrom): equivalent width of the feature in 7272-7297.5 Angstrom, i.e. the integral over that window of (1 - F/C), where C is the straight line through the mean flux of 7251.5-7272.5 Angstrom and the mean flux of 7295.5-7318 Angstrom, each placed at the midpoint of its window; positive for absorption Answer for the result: 0.6 Angstrom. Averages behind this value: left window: 8.63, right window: 8.9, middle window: 8.57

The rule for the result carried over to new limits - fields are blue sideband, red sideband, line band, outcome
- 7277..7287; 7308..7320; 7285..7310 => -0.2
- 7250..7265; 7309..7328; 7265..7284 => 0.3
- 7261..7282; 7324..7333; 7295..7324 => -0.6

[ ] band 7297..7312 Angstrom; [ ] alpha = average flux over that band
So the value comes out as 8.81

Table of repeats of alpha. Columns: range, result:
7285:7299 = 8.77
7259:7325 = 8.78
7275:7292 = 8.51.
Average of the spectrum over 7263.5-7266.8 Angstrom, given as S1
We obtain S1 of 8.46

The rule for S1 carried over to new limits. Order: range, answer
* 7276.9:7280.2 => 8.15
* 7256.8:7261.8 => 8.29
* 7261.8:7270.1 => 8.83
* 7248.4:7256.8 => 8.64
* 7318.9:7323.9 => 9.48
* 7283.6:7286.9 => 8.51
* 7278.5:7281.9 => 8.11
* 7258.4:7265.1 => 8.33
